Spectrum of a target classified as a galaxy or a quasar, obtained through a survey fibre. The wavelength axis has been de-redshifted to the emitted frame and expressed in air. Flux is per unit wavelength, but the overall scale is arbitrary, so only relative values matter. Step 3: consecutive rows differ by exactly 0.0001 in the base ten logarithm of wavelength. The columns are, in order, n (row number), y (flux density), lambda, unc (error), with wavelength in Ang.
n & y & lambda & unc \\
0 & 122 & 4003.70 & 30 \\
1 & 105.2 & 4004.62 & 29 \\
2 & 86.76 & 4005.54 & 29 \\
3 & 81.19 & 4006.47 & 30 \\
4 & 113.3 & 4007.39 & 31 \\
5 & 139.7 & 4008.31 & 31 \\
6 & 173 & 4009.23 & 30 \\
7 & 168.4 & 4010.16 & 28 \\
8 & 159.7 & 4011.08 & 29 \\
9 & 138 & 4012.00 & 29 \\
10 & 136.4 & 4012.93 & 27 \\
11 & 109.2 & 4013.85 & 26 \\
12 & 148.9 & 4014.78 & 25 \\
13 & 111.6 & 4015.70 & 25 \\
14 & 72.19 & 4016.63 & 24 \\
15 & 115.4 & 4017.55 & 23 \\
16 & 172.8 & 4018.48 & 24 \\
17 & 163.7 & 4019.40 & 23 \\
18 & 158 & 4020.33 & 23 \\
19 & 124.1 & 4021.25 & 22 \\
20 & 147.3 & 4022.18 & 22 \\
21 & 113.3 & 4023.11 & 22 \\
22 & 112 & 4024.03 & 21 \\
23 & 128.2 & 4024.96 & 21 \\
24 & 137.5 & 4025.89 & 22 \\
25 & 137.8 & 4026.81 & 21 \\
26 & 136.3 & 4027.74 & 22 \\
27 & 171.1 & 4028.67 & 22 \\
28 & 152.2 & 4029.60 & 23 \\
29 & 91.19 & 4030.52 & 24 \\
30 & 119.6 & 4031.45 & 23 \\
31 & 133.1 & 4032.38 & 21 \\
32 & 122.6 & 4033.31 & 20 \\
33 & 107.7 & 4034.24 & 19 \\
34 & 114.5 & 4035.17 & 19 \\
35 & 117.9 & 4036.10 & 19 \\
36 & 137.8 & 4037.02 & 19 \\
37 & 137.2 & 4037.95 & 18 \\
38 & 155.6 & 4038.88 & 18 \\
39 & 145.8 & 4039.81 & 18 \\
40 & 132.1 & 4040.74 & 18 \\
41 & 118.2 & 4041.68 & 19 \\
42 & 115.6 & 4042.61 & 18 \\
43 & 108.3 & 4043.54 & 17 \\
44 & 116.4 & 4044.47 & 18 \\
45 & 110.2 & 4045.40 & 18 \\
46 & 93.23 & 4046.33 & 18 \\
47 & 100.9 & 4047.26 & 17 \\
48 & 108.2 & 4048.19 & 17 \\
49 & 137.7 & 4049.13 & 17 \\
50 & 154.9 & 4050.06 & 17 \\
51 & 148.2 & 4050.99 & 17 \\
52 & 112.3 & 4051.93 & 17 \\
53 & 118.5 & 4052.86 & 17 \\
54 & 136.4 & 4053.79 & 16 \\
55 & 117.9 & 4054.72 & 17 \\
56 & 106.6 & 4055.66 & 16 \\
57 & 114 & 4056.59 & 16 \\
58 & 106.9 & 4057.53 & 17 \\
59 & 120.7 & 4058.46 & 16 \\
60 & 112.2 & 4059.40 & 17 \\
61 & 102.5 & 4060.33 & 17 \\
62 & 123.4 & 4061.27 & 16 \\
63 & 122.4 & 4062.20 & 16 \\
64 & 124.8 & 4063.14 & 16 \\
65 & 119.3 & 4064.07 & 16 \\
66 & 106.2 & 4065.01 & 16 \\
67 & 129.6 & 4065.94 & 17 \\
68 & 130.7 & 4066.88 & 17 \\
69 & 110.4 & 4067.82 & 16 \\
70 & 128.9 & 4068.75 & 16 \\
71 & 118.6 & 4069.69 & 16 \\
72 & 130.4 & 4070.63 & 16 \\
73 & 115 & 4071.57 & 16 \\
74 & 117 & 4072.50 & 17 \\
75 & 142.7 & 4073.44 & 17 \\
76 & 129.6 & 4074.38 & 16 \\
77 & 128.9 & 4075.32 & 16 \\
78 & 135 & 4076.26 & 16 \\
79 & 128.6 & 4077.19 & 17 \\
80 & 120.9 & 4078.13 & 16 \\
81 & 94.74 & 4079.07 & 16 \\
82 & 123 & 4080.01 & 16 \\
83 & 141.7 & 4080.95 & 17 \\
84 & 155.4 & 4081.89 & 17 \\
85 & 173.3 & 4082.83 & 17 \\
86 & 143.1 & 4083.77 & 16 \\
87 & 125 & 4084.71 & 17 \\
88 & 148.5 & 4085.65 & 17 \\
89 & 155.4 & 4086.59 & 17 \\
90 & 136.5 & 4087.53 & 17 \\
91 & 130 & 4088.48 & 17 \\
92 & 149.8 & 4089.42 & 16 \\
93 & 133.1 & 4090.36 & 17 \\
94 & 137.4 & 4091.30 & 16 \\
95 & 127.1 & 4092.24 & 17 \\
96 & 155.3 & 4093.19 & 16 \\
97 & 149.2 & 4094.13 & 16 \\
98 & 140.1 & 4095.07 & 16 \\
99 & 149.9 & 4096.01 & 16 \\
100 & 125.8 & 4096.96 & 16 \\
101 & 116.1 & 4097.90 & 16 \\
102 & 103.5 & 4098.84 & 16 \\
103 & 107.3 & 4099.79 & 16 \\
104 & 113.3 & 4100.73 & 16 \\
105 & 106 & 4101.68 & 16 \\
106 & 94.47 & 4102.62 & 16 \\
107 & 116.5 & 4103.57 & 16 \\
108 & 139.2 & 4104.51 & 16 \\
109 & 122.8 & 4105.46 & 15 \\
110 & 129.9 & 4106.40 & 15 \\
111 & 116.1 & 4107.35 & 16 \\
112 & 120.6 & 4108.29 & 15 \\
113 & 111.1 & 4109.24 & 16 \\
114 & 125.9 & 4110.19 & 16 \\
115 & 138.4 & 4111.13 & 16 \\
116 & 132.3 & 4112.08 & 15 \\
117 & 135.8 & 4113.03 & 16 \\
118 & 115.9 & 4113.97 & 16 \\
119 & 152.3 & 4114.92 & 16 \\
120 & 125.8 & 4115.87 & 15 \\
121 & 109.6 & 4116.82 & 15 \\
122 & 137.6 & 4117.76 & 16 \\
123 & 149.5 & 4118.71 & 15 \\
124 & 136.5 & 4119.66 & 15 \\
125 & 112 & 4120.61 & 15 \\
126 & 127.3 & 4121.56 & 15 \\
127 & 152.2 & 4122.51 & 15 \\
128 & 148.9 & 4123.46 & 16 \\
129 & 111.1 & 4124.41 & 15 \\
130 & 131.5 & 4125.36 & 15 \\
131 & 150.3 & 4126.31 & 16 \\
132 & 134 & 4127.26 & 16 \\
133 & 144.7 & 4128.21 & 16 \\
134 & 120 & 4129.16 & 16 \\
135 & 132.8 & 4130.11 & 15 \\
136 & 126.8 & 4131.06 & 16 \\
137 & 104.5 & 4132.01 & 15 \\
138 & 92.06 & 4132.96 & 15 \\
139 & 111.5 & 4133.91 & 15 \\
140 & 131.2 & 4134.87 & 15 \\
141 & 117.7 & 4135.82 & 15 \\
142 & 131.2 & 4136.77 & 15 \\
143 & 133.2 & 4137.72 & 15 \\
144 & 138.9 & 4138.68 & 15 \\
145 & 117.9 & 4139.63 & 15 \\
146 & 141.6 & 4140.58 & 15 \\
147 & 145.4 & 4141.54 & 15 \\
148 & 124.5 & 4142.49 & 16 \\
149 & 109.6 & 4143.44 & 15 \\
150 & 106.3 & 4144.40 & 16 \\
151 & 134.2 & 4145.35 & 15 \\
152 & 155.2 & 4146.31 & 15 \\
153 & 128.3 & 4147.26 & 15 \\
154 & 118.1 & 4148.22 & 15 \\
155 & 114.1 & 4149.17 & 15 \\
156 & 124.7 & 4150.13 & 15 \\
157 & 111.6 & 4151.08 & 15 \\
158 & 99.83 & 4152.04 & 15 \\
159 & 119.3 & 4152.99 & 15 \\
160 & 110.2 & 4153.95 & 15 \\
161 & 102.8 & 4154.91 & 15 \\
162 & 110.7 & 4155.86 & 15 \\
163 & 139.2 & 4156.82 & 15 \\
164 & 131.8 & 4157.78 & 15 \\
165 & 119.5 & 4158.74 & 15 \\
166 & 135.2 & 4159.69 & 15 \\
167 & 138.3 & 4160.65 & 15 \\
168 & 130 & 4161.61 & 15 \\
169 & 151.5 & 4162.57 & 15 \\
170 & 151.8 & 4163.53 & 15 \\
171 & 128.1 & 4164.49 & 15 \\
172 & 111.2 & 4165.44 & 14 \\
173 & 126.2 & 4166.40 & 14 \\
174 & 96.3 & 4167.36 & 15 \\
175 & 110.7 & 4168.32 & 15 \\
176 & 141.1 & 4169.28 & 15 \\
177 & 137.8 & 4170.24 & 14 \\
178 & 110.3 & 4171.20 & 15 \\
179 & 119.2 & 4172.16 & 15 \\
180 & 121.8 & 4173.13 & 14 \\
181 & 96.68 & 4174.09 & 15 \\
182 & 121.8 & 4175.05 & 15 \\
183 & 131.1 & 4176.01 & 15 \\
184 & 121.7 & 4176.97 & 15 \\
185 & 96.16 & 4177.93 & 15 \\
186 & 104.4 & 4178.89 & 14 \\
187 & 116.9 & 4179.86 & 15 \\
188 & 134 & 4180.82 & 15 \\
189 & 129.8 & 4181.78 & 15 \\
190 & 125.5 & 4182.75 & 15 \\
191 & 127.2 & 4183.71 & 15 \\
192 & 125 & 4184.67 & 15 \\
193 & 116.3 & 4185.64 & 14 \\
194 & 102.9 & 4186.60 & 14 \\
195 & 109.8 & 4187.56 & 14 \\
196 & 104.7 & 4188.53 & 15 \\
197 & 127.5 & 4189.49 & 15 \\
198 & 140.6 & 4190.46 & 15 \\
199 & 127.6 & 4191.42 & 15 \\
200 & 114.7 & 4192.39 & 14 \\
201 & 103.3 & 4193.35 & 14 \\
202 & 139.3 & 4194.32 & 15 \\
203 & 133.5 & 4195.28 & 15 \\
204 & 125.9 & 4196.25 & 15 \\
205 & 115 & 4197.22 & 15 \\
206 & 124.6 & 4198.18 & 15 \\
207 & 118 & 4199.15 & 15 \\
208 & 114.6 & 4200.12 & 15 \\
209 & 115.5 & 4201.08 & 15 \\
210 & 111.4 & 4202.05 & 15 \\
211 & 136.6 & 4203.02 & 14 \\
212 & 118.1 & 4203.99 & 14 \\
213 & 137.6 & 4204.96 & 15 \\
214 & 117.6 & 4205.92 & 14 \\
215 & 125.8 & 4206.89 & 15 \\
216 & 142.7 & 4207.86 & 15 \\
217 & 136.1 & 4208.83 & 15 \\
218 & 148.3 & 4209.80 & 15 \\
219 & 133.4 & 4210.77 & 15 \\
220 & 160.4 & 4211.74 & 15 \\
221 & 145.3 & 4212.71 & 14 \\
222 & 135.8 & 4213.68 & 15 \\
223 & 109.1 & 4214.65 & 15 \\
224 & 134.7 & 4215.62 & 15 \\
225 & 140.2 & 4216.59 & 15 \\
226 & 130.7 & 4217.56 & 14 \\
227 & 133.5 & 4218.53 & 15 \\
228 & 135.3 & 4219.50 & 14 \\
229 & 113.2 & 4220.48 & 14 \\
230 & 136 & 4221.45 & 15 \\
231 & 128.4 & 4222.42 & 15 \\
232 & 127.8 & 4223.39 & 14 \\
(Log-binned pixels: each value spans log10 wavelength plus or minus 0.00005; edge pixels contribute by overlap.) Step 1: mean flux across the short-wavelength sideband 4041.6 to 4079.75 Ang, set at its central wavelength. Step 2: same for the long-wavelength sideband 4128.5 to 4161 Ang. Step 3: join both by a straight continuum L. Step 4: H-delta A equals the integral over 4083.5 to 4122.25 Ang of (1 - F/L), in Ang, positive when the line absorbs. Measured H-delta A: -2.52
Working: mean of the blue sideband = 120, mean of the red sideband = 123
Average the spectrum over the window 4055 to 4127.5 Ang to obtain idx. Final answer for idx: 128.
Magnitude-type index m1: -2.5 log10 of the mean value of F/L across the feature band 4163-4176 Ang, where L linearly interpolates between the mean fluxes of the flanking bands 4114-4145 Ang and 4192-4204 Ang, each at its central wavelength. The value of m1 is 0.02 mag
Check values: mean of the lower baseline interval 128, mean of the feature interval 121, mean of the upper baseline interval 121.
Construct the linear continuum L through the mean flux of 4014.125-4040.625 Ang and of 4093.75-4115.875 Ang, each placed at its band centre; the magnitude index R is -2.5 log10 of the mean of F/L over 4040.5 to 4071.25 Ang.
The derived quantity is 0.09 mag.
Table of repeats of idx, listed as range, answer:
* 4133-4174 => 124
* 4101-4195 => 124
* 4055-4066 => 115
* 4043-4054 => 120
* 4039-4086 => 124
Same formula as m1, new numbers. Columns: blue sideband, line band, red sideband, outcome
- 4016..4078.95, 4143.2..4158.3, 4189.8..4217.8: 0.07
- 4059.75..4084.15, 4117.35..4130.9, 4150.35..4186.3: -0.09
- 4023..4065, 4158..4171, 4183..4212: -0.04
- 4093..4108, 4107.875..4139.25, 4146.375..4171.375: -0.04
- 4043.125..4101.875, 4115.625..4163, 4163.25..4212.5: -0.02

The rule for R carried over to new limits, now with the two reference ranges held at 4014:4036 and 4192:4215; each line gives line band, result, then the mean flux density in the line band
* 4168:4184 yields 0.07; 120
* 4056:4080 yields 0.07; 121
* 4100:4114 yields 0.07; 121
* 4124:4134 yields 0.04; 124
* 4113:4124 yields -0.04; 133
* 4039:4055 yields 0.06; 123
